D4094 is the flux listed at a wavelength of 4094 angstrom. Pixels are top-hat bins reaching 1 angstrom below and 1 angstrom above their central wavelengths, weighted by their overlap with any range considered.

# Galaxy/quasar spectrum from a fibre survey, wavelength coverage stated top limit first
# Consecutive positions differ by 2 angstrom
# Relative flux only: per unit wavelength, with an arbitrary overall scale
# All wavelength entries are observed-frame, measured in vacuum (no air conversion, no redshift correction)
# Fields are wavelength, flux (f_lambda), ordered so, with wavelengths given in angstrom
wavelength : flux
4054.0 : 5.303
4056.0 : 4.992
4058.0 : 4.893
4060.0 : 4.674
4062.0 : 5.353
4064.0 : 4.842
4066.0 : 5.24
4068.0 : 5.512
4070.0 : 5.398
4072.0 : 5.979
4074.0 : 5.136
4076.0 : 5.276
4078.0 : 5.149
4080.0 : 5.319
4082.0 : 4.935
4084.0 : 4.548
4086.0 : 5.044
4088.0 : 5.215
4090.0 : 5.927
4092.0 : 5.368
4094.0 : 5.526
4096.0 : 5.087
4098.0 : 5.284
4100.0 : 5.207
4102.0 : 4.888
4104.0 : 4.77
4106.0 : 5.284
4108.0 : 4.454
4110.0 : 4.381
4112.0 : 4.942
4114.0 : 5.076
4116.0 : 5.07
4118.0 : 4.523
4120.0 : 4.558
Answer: 5.526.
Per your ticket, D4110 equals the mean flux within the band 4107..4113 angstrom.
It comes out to 4.59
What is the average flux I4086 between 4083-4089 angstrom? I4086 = 4.94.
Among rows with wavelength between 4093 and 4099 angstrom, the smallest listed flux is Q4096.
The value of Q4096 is 5.087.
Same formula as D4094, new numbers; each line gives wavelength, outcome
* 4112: 4.942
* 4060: 4.674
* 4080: 5.319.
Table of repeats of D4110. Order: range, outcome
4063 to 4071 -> 5.25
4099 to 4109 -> 4.92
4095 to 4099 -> 5.19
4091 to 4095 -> 5.45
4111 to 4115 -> 5.01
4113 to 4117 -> 5.07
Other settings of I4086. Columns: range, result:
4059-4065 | 4.96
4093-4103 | 5.2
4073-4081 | 5.22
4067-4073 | 5.63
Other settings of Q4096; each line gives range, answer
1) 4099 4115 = 4.381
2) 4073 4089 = 4.548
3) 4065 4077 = 5.136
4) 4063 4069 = 4.842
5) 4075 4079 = 5.149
